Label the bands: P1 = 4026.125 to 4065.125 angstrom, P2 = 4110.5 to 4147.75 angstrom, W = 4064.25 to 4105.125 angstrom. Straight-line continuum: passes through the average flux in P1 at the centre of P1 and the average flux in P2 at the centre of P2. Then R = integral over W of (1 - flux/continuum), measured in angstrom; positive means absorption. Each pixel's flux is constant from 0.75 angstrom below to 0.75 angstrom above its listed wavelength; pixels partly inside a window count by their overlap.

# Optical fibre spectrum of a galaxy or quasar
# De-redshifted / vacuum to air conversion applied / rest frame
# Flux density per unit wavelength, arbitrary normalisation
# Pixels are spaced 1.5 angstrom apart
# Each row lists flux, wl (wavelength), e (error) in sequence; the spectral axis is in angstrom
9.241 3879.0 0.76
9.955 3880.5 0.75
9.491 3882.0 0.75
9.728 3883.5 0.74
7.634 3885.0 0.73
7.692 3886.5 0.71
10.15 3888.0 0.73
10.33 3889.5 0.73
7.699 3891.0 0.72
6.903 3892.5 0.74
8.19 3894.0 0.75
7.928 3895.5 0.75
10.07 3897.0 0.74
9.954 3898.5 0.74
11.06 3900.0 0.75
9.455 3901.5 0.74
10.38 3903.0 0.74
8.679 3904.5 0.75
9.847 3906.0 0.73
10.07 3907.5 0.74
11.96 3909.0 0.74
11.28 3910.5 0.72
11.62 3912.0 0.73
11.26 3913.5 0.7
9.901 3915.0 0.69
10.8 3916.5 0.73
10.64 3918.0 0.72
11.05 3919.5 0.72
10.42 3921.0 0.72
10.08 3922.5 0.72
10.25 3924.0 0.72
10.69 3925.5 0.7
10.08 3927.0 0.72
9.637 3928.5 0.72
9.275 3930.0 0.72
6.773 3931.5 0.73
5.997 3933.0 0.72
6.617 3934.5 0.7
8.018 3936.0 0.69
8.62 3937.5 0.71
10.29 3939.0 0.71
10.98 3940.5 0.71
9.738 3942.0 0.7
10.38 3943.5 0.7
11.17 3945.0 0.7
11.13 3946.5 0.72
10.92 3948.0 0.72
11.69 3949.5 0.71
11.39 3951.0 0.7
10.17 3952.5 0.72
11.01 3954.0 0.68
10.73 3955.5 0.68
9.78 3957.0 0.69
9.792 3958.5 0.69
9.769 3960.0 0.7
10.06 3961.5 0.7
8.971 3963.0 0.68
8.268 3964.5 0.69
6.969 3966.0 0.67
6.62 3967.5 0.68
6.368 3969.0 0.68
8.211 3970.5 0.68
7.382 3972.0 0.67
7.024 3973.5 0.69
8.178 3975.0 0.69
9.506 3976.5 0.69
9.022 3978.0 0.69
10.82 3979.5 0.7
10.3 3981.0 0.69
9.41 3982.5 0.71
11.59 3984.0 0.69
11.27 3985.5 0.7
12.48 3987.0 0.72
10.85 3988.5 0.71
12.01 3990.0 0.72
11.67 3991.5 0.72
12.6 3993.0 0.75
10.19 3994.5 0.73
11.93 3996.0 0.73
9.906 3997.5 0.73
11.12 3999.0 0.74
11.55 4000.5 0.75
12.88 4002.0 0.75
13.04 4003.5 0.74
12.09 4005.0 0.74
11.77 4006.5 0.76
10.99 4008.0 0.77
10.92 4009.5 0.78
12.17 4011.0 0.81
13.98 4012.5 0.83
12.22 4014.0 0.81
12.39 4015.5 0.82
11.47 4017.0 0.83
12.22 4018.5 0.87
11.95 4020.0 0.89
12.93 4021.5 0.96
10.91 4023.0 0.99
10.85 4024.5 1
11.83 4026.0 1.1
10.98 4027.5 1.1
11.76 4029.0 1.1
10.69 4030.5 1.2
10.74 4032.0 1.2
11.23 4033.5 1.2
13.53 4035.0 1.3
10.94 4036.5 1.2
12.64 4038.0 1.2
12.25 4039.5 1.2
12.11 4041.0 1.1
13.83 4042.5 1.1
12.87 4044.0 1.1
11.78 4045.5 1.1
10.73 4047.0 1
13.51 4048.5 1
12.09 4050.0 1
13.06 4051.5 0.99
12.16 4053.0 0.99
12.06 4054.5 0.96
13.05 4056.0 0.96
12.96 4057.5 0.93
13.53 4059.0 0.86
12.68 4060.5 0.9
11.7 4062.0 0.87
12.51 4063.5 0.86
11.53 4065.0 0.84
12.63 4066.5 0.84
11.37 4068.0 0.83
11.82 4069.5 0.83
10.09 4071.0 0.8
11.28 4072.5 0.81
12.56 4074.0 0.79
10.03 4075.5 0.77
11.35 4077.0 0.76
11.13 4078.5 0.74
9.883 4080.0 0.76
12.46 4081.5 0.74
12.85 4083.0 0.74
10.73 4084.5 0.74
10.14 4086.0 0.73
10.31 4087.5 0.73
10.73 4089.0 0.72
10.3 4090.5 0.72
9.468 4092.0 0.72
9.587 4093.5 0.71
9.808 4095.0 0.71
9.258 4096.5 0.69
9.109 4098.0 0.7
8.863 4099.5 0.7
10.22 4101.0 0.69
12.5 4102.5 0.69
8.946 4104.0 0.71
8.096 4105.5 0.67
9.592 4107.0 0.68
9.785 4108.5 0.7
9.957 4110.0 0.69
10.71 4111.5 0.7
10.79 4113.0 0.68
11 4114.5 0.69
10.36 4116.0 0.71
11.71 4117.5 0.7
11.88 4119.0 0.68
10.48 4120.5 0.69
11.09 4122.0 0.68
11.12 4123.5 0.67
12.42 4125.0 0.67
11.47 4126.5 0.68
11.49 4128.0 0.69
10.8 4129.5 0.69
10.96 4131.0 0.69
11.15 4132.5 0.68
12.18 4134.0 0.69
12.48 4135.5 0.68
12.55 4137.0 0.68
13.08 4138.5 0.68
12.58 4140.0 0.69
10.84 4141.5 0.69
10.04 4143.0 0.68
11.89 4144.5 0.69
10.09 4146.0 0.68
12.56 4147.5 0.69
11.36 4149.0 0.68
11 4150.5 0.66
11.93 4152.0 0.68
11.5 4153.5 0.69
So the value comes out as 4.0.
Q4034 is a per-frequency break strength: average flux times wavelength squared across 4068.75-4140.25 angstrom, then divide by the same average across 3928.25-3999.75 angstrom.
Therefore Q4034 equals 1.20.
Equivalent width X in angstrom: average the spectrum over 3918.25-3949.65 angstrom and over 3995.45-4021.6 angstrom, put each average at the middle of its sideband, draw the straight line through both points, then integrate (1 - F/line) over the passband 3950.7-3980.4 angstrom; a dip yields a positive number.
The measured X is 4.6 angstrom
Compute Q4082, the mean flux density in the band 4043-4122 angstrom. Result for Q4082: 11.1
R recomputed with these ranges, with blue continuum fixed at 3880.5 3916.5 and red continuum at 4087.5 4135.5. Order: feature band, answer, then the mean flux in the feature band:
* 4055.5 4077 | -3.3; 11.9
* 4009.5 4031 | -3.6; 11.9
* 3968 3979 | 2.2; 7.99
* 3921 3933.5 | 0.7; 9.24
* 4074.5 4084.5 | -0.8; 11.3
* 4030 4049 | -3.4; 12.1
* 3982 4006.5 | -3.7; 11.6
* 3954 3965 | 0.2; 9.75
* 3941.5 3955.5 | -1.4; 10.9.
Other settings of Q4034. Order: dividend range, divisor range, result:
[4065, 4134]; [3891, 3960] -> 1.18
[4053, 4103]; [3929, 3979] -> 1.30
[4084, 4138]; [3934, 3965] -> 1.15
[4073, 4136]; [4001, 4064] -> 0.91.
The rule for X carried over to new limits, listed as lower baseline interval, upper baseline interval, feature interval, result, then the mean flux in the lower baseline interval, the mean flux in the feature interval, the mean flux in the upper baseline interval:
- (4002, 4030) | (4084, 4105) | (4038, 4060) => -2.92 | 11.9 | 12.6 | 9.97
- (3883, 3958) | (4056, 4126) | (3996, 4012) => -2.07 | 9.8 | 11.7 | 10.9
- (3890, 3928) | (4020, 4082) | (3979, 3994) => -0.33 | 10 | 11.3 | 11.9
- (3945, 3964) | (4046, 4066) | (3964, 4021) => 3.02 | 10.5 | 10.6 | 12.4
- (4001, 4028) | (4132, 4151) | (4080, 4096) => 1.67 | 12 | 10.6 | 11.7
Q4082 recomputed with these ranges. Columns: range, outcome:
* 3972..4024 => 11.2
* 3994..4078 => 11.9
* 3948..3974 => 9.14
